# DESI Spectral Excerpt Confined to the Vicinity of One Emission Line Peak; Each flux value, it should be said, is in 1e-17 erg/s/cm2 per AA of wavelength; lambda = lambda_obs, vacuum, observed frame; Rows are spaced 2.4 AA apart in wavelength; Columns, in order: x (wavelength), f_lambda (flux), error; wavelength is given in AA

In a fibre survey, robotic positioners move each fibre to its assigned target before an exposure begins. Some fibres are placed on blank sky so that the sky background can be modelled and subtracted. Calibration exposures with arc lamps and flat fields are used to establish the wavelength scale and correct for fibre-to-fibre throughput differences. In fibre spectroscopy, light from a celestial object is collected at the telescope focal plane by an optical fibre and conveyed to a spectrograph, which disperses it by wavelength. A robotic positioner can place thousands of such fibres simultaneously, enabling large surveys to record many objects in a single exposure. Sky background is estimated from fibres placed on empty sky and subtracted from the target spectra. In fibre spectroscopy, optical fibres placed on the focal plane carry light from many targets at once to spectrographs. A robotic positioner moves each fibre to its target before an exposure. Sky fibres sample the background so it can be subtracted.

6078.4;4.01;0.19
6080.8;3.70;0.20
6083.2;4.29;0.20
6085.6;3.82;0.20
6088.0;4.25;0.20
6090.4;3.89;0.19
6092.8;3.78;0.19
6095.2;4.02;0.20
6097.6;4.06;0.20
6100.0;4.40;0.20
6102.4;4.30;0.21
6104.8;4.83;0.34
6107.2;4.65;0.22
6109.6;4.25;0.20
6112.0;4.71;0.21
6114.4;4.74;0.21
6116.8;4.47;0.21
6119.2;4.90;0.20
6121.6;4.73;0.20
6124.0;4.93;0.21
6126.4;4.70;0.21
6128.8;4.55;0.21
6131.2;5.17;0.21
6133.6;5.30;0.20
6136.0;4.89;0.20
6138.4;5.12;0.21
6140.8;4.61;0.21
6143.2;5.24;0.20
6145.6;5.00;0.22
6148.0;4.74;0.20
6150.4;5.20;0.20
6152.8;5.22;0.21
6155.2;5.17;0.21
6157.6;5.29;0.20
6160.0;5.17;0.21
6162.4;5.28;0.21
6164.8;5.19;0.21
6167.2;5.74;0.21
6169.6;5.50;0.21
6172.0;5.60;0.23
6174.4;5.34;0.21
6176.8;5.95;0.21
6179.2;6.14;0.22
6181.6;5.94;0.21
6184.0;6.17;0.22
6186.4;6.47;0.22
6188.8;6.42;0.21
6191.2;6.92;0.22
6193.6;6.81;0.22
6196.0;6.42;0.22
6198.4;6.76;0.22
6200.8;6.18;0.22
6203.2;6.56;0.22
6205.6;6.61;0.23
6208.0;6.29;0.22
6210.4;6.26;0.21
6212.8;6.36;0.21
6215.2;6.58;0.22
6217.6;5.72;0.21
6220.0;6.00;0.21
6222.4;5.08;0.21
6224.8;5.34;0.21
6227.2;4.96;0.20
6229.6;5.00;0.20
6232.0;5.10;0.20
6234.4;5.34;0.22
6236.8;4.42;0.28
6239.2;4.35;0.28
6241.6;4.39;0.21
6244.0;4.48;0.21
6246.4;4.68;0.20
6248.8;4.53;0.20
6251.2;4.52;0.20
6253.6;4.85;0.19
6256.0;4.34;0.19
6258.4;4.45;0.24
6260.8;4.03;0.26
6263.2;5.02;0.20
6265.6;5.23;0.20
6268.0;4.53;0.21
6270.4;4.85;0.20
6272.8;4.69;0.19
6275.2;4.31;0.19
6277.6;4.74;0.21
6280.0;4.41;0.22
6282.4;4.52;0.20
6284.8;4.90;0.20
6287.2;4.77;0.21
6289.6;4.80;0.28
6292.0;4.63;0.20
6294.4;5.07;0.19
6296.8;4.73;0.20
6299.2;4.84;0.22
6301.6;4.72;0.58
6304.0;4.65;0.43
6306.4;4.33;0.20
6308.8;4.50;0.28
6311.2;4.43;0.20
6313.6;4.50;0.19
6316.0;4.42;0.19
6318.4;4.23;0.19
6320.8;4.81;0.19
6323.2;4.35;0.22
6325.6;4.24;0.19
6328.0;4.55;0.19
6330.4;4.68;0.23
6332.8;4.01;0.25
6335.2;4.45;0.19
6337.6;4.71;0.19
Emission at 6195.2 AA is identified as Mg II 2798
